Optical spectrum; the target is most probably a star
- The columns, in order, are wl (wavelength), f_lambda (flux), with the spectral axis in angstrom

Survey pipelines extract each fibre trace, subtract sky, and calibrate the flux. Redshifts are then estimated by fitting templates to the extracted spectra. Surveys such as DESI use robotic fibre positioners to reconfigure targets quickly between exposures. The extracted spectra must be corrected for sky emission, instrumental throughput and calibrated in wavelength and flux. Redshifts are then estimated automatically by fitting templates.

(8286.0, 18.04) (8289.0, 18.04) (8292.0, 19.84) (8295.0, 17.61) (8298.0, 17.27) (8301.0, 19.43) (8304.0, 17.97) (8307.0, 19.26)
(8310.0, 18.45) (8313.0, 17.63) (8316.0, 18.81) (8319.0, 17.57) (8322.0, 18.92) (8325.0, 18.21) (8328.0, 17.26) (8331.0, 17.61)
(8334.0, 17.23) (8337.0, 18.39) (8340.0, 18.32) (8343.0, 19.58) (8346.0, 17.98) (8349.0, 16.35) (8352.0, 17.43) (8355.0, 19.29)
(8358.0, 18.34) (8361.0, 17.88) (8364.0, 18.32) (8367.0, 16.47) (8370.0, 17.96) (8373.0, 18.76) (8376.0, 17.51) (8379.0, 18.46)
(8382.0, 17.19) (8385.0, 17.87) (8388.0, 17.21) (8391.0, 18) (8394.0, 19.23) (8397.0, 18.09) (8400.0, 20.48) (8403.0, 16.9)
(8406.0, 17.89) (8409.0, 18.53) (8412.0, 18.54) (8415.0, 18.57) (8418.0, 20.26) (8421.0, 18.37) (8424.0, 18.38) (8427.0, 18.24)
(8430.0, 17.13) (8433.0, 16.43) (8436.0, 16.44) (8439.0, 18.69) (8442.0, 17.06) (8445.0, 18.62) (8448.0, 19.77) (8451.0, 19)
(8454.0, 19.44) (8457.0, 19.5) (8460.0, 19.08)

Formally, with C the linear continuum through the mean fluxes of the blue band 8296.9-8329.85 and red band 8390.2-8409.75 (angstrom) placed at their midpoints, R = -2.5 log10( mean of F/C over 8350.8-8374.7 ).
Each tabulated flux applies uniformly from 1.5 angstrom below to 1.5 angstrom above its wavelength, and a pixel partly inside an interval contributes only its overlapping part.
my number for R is 0.02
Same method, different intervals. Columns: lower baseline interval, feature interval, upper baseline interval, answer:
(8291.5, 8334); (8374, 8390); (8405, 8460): 0.04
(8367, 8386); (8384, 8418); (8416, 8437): -0.03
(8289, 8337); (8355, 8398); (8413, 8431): 0.02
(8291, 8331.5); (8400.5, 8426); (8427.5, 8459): -0.02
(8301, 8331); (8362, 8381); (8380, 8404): 0.02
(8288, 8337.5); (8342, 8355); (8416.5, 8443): 0.01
